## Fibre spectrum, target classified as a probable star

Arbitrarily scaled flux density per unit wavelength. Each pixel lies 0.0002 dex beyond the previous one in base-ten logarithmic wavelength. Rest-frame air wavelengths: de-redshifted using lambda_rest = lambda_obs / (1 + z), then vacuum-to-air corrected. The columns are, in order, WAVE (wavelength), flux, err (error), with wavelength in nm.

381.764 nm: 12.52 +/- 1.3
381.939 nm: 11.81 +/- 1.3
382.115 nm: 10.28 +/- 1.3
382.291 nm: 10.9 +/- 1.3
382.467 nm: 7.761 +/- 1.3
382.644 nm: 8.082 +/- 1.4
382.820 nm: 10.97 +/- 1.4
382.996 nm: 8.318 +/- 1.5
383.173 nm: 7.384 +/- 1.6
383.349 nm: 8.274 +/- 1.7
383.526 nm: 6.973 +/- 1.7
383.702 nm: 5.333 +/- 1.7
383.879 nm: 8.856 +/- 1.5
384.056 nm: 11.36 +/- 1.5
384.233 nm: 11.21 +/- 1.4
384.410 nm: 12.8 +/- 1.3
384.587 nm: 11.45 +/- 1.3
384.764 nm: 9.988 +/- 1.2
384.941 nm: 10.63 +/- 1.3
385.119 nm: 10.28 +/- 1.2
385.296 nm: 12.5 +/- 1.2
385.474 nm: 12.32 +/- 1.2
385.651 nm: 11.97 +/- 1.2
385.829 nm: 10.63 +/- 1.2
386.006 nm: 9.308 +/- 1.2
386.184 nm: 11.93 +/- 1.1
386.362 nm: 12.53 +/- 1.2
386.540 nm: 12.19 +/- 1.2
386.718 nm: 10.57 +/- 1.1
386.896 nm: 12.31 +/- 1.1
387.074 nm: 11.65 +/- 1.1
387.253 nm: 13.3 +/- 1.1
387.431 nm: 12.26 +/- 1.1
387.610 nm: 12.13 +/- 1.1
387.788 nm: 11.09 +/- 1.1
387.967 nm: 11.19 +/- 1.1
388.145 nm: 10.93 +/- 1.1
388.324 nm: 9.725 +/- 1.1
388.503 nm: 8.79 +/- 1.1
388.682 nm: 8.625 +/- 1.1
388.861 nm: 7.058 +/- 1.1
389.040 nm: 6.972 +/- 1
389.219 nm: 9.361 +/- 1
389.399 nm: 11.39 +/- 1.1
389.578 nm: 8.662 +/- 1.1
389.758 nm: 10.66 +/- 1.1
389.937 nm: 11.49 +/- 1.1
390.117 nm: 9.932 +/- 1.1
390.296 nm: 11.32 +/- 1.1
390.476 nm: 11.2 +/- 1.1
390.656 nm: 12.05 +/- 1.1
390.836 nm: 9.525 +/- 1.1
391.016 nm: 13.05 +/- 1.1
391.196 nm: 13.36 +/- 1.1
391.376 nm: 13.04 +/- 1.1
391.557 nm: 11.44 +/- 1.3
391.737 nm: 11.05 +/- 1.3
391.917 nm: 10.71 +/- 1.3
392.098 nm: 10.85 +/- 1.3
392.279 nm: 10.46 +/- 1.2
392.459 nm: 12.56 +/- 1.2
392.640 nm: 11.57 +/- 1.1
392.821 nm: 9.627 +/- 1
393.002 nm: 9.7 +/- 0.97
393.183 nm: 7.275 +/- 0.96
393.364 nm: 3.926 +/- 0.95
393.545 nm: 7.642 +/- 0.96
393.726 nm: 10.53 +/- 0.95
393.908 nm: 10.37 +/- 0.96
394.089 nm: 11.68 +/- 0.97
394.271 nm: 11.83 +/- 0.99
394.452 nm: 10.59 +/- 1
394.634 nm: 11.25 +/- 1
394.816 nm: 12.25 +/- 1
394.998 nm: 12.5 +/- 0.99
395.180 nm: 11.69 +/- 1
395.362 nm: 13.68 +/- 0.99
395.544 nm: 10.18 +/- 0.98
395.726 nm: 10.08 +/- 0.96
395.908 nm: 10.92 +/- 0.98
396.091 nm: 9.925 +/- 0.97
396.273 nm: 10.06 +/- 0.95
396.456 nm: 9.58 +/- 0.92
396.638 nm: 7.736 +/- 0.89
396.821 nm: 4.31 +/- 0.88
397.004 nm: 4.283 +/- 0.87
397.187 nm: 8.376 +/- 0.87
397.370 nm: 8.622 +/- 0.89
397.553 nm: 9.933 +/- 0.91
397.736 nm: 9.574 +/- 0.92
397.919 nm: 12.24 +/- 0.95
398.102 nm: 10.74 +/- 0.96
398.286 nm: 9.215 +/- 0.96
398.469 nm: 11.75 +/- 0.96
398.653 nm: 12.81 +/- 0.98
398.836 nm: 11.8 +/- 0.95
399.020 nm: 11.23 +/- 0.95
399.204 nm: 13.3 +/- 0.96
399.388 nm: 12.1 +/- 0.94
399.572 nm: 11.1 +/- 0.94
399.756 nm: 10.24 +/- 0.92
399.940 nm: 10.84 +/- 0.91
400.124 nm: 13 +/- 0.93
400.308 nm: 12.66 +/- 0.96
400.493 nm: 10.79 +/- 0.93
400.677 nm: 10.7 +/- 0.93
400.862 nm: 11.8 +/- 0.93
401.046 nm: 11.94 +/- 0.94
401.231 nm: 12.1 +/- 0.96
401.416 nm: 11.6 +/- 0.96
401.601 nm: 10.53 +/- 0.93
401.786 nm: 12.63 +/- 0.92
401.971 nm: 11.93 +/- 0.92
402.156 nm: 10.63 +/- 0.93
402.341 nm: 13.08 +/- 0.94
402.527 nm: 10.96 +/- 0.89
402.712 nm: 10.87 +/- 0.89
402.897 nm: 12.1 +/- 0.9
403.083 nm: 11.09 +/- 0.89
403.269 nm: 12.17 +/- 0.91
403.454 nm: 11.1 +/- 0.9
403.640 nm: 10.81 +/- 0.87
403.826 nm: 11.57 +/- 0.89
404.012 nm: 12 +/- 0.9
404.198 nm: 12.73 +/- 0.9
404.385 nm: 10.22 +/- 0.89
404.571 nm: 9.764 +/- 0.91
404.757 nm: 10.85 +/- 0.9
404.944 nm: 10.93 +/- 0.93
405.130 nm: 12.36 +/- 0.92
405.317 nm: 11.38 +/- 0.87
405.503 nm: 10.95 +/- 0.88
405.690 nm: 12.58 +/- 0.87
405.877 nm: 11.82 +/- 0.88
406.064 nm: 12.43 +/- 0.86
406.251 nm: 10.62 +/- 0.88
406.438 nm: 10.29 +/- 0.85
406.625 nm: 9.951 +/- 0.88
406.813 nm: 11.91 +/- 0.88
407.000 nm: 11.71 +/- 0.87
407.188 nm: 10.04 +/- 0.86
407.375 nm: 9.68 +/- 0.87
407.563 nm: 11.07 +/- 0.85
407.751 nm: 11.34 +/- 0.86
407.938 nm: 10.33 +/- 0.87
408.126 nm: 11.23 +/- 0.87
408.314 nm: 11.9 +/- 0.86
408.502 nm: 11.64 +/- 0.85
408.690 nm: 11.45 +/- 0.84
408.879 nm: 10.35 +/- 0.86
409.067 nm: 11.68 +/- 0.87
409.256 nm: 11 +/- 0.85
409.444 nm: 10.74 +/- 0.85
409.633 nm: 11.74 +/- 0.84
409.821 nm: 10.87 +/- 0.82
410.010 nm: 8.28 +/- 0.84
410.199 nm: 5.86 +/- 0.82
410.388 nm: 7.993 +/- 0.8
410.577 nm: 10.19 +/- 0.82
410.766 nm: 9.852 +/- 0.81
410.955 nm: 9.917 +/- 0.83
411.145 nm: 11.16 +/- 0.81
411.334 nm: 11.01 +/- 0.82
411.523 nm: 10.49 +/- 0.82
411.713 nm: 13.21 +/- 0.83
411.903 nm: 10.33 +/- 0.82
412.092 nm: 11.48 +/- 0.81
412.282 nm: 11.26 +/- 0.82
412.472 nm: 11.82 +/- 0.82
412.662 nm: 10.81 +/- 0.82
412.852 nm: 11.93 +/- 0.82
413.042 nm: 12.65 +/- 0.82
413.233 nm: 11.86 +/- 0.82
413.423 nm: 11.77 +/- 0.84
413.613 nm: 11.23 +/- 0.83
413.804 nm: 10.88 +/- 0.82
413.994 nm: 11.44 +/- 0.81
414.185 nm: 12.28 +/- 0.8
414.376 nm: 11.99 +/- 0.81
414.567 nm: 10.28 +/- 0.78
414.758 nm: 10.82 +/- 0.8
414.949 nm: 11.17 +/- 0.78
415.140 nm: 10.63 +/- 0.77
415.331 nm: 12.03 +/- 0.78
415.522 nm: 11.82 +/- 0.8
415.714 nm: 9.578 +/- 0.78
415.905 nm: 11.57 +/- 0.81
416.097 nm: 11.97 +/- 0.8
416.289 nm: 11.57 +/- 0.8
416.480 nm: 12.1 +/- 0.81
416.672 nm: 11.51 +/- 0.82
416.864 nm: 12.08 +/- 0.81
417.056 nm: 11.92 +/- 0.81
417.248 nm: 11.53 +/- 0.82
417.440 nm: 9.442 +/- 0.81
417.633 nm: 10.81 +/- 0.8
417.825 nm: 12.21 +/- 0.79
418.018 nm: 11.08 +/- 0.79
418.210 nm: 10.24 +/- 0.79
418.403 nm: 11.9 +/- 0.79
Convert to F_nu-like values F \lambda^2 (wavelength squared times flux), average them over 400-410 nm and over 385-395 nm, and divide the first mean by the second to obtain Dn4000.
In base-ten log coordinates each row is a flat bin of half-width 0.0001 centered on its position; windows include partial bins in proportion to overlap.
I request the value 1.14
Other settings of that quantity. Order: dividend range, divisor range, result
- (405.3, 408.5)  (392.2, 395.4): 1.14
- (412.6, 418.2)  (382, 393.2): 1.24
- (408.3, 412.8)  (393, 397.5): 1.20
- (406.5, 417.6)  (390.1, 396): 1.11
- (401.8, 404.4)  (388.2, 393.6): 1.22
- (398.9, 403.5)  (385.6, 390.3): 1.17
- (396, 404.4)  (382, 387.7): 1.12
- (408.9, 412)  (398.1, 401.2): 0.94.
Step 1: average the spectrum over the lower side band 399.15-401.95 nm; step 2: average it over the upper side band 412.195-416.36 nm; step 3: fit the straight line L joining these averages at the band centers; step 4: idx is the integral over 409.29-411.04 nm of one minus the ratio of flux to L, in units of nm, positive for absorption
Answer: 0.30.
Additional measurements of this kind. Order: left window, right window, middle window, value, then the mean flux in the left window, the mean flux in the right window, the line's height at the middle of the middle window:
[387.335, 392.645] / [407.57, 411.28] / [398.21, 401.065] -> -0.27 nm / 10.7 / 10.4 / 10.6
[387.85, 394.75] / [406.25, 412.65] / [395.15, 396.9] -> 0.10 nm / 10.3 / 10.7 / 10.4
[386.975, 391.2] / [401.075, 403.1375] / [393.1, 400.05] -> 0.63 nm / 10.6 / 11.6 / 11.2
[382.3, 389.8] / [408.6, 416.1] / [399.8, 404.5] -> -0.40 nm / 10.2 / 10.9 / 10.7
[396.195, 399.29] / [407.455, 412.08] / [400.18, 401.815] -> -0.27 nm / 9.73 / 10.6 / 9.96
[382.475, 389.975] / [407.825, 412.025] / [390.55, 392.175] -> -0.21 nm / 10.3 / 10.5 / 10.3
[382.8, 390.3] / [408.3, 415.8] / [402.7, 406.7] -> -0.20 nm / 10.4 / 10.9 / 10.8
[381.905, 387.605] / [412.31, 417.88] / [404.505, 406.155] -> -0.05 nm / 10.5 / 11.4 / 11.1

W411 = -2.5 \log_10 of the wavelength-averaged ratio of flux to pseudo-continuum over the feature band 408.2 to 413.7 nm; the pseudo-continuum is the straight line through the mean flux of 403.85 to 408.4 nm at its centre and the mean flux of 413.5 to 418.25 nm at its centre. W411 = 0.04 mag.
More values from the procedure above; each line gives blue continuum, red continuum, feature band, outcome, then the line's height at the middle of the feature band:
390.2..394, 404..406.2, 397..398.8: 0.09 mag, 10.9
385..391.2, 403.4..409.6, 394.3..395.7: -0.06 mag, 11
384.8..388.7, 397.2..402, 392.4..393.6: 0.26 mag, 11.3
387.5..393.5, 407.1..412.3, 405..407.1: -0.09 mag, 10.5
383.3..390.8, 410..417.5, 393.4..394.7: 0.04 mag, 10.7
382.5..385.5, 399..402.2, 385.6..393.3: -0.05 mag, 10.3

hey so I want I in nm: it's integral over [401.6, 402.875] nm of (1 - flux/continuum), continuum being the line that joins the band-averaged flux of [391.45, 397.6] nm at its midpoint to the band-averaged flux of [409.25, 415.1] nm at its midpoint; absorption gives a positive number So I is -0.160 nm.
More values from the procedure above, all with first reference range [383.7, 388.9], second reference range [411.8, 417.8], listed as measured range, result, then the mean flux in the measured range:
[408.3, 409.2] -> 0.00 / 11.3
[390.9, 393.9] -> 0.17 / 10.4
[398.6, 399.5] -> -0.08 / 12.2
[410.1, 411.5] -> 0.23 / 9.48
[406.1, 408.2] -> 0.09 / 10.8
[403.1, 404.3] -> -0.05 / 11.7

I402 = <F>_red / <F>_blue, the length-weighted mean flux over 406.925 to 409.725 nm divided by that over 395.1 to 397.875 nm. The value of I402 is 1.2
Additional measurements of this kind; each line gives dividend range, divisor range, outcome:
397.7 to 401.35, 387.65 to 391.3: 1.11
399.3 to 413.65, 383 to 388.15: 1.04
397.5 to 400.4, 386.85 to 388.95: 1.07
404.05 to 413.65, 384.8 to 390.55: 1.02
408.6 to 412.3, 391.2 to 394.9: 0.99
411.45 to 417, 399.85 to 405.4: 1.00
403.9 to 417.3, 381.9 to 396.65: 1.06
